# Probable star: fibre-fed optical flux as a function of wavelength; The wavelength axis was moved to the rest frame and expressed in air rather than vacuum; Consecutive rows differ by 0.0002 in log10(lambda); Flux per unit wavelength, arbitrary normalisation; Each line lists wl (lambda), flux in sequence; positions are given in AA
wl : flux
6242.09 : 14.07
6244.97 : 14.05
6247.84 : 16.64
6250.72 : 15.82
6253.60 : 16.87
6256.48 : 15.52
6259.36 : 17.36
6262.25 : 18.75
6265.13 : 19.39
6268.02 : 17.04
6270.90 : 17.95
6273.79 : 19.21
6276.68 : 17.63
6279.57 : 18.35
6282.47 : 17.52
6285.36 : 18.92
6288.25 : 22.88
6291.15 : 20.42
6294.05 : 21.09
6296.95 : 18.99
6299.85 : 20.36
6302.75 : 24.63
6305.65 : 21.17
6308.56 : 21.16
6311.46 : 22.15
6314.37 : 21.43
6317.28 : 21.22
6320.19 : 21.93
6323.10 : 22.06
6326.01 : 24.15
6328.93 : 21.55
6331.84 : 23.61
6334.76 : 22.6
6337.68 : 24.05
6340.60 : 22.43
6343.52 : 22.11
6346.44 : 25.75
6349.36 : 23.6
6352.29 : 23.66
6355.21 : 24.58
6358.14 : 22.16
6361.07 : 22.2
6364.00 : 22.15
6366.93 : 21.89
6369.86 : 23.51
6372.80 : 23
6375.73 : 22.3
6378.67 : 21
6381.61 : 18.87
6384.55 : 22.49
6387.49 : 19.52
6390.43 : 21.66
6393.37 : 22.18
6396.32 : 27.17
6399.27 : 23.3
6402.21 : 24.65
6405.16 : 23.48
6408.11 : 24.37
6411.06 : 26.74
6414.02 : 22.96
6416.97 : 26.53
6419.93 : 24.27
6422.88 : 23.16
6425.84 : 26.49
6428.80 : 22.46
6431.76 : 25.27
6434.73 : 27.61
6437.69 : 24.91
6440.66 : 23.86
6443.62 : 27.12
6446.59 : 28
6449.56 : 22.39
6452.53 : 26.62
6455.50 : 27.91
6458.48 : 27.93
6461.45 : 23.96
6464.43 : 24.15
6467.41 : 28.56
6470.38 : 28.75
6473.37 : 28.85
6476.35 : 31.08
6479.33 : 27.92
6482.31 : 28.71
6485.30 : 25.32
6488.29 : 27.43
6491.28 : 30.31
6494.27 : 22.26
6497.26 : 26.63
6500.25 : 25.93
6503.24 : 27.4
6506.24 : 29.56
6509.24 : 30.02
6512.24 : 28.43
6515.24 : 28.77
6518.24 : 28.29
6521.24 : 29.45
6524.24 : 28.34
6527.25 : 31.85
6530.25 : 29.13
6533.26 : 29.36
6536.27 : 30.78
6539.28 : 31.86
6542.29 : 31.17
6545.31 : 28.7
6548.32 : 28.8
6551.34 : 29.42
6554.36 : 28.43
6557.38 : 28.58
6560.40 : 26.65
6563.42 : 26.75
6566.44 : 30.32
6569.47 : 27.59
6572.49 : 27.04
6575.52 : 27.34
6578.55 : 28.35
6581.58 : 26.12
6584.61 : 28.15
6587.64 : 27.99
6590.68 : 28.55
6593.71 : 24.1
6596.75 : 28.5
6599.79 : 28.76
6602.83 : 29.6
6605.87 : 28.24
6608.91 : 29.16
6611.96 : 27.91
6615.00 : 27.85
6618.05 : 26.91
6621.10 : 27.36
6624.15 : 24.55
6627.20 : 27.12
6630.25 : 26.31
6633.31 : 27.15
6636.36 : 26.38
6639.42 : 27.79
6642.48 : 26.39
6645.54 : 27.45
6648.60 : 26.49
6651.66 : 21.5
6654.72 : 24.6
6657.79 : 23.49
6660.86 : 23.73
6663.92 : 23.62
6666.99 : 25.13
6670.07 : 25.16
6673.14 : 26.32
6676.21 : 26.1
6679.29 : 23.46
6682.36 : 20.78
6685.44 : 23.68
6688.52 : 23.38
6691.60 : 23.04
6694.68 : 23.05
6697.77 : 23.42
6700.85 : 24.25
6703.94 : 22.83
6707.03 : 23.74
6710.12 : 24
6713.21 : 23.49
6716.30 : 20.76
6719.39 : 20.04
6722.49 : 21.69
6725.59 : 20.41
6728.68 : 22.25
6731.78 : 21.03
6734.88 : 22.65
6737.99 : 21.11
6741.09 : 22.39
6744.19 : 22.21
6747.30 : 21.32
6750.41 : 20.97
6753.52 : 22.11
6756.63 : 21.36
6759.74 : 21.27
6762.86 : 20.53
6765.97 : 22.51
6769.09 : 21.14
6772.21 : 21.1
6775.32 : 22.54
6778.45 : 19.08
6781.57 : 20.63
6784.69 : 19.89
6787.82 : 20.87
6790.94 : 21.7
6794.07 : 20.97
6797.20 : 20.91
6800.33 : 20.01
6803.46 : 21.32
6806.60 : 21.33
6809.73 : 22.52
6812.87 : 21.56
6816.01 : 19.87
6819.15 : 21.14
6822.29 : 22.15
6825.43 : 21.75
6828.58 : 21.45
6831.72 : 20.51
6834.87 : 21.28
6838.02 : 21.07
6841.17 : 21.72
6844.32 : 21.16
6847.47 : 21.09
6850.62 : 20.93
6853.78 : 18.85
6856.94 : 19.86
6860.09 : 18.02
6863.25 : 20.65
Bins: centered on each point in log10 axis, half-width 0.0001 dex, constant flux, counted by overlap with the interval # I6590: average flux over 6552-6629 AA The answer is 27.7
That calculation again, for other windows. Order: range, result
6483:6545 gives 28.6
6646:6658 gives 24.4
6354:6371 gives 22.7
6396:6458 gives 25.2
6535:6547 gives 30.6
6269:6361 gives 21.6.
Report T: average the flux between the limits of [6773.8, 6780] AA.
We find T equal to 20.8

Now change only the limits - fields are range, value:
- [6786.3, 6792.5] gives 21.3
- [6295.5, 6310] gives 21.3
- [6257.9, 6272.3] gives 18.1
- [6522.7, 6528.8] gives 30.1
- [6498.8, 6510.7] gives 28.2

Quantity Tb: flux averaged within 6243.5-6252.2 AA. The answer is 15.5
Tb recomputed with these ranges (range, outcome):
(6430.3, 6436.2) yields 26.4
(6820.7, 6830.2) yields 21.8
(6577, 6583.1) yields 27.2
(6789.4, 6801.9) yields 20.9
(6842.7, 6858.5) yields 20.4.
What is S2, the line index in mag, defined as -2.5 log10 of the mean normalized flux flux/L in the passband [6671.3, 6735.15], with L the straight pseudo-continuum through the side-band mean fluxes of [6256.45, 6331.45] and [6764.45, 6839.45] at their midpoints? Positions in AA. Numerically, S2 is -0.10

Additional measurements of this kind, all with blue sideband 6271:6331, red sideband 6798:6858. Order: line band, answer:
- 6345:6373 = -0.12 mag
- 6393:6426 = -0.18 mag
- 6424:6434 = -0.19 mag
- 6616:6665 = -0.22 mag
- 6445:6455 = -0.23 mag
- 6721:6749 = -0.03 mag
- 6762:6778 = -0.02 mag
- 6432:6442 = -0.22 mag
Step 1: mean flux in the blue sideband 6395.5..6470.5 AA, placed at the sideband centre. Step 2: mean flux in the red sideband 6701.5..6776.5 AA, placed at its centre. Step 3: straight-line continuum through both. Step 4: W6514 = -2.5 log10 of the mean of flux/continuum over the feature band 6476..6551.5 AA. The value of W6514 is -0.173 mag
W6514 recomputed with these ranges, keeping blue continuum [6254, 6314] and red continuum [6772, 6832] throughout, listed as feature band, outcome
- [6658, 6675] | -0.19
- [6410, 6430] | -0.23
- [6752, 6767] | -0.03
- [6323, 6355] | -0.18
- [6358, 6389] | -0.10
